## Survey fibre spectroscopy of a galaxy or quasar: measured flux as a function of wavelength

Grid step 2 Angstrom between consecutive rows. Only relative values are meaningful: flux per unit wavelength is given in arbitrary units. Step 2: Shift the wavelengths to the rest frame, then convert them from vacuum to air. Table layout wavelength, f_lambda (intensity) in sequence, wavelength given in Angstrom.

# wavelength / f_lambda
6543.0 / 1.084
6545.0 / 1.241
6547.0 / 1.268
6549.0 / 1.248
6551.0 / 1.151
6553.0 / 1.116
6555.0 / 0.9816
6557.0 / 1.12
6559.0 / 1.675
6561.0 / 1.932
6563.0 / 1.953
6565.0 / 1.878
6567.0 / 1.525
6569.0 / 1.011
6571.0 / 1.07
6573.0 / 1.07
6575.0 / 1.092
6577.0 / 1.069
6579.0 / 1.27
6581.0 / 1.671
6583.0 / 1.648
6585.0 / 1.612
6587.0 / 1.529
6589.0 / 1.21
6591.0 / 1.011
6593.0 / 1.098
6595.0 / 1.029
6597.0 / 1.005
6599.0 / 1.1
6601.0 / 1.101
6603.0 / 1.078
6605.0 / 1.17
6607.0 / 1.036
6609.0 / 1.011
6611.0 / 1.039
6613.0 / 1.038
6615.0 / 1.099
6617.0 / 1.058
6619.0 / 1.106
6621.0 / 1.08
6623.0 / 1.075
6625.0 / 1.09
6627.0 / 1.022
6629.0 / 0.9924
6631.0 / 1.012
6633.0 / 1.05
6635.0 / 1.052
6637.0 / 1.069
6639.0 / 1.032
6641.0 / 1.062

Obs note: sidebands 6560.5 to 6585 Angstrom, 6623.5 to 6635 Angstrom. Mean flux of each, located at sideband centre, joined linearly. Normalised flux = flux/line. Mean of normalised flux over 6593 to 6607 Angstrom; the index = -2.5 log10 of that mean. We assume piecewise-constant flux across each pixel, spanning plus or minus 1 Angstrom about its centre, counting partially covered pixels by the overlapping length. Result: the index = 0.15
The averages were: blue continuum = 1.43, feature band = 1.08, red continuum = 1.04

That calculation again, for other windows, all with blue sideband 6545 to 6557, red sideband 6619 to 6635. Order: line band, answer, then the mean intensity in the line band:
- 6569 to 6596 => -0.13 mag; 1.25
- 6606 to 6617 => 0.03 mag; 1.05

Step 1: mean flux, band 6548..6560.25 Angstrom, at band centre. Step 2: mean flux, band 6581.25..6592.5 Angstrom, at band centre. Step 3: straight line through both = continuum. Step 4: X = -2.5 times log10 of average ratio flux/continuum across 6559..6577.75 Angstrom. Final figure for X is -0.096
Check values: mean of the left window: 1.23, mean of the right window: 1.41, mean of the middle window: 1.42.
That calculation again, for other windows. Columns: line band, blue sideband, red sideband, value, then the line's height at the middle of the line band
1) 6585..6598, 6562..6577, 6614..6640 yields 0.05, 1.24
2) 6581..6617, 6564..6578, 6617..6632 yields -0.03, 1.15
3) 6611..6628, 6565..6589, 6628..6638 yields 0.04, 1.11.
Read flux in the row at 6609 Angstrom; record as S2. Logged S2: 1.011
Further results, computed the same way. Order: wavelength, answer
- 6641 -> 1.062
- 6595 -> 1.029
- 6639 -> 1.032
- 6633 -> 1.05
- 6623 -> 1.075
